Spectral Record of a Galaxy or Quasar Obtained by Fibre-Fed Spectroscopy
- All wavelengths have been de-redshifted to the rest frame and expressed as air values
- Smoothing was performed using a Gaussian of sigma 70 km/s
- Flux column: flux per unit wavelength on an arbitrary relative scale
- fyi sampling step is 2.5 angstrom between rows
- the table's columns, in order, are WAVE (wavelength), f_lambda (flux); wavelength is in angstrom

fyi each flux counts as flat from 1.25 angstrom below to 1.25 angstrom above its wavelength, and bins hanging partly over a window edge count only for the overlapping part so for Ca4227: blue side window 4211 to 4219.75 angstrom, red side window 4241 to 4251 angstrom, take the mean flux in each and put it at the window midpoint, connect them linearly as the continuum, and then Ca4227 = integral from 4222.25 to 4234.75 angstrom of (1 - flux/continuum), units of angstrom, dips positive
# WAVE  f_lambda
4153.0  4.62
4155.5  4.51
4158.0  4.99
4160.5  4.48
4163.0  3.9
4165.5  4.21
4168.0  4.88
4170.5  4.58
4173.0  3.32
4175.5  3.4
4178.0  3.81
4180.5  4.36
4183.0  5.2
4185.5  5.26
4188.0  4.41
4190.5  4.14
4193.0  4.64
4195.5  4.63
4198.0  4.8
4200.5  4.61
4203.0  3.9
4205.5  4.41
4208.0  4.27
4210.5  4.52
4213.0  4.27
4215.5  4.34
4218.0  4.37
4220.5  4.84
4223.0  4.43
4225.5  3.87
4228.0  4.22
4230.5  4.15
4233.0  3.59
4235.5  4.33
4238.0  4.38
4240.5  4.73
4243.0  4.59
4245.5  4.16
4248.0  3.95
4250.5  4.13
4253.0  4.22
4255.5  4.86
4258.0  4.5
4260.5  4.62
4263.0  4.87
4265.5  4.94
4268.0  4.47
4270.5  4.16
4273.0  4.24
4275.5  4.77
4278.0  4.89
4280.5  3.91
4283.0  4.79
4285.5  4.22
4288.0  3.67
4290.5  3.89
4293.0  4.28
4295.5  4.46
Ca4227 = 0.8 angstrom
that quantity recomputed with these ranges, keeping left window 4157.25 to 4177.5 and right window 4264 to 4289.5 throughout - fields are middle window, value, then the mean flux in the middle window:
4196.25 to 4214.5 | -0.6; 4.4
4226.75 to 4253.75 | 0.7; 4.22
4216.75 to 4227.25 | -0.2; 4.37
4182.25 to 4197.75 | -1.7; 4.7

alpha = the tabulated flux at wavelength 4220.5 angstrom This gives 4.84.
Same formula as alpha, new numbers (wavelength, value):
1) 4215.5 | 4.34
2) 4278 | 4.89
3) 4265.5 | 4.94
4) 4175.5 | 3.4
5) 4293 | 4.28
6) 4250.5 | 4.13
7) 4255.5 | 4.86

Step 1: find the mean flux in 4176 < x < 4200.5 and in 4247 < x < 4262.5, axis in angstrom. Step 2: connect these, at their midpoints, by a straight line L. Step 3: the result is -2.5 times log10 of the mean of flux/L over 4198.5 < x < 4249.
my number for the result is 0.04 mag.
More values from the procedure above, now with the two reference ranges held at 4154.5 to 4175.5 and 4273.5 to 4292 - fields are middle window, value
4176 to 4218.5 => -0.037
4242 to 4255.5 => 0.010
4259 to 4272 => -0.073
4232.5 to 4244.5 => -0.016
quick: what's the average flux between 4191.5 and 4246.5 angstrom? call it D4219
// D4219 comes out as 4.37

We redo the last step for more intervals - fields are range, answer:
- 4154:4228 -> 4.39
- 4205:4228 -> 4.36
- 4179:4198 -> 4.66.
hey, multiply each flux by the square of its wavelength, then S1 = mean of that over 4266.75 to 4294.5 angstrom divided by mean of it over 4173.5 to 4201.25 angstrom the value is 1.0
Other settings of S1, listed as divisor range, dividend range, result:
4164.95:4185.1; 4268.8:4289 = 1.07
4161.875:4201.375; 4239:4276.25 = 1.06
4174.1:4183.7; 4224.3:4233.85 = 0.99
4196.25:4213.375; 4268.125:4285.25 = 1.04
